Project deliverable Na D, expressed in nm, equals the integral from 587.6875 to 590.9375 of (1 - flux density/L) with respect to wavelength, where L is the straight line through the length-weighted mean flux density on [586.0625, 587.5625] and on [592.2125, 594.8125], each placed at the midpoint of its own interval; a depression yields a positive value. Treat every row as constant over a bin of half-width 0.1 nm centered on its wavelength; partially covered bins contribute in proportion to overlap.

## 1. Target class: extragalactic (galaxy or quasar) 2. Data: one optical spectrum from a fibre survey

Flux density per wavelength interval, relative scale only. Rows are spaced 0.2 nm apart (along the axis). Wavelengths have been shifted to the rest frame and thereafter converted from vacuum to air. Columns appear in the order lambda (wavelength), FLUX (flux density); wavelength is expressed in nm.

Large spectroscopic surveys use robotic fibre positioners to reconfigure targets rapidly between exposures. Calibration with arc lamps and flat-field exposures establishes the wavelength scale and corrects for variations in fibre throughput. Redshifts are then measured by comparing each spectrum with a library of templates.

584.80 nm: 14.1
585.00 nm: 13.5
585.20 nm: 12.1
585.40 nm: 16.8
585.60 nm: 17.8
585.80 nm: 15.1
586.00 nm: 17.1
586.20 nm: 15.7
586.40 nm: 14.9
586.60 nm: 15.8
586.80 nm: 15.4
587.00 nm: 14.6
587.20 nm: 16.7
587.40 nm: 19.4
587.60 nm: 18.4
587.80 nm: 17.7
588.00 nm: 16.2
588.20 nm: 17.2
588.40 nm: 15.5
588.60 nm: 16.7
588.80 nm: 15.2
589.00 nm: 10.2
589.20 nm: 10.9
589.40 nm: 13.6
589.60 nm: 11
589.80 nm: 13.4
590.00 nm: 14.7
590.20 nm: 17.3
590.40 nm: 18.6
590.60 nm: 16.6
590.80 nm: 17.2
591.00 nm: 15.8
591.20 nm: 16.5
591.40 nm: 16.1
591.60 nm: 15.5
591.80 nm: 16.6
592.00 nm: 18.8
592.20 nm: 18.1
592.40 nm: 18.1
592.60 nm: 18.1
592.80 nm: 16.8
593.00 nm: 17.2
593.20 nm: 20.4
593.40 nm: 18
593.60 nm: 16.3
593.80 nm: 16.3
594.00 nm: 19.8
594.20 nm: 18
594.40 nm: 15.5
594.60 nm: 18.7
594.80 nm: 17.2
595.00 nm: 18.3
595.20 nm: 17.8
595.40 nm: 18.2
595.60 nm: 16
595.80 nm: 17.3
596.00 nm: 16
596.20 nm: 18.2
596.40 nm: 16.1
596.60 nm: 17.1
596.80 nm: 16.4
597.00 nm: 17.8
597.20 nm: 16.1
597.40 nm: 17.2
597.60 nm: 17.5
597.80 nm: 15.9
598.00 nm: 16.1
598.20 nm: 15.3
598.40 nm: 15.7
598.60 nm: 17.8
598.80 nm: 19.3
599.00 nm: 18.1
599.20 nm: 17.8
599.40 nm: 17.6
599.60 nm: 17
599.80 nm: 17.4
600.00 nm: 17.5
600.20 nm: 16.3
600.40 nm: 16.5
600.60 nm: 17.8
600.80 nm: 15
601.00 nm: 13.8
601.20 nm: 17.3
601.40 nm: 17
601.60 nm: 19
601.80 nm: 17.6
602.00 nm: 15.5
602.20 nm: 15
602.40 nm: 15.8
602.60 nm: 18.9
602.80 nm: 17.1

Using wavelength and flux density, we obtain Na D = 0.316 nm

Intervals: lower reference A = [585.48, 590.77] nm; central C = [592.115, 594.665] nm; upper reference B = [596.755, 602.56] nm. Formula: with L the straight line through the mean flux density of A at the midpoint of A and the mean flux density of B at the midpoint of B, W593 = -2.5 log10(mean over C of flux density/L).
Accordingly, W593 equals -0.10 mag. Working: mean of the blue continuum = 15.6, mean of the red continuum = 16.8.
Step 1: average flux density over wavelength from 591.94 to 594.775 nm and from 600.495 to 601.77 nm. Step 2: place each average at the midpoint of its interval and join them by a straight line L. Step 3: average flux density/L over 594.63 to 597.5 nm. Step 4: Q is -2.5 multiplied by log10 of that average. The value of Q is 0.018 mag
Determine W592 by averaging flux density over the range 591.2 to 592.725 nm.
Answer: 17.3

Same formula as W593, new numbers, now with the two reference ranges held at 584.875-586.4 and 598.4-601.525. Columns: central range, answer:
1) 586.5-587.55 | -0.063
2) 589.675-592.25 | -0.031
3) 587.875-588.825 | -0.039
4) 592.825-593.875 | -0.085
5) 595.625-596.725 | -0.016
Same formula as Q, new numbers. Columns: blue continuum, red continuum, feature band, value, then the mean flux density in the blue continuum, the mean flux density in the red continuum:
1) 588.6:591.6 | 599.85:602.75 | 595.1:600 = -0.066 mag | 14.9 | 16.7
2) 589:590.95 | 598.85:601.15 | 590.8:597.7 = -0.115 mag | 14.6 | 16.9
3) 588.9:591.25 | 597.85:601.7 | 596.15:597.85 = -0.042 mag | 14.6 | 16.9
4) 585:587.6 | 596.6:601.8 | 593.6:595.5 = -0.069 mag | 15.9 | 16.9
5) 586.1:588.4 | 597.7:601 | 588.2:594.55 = 0.024 mag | 16.5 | 16.8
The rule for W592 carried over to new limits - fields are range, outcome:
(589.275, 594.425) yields 16.7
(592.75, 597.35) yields 17.4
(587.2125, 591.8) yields 15.7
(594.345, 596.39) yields 17.3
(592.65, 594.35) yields 17.8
